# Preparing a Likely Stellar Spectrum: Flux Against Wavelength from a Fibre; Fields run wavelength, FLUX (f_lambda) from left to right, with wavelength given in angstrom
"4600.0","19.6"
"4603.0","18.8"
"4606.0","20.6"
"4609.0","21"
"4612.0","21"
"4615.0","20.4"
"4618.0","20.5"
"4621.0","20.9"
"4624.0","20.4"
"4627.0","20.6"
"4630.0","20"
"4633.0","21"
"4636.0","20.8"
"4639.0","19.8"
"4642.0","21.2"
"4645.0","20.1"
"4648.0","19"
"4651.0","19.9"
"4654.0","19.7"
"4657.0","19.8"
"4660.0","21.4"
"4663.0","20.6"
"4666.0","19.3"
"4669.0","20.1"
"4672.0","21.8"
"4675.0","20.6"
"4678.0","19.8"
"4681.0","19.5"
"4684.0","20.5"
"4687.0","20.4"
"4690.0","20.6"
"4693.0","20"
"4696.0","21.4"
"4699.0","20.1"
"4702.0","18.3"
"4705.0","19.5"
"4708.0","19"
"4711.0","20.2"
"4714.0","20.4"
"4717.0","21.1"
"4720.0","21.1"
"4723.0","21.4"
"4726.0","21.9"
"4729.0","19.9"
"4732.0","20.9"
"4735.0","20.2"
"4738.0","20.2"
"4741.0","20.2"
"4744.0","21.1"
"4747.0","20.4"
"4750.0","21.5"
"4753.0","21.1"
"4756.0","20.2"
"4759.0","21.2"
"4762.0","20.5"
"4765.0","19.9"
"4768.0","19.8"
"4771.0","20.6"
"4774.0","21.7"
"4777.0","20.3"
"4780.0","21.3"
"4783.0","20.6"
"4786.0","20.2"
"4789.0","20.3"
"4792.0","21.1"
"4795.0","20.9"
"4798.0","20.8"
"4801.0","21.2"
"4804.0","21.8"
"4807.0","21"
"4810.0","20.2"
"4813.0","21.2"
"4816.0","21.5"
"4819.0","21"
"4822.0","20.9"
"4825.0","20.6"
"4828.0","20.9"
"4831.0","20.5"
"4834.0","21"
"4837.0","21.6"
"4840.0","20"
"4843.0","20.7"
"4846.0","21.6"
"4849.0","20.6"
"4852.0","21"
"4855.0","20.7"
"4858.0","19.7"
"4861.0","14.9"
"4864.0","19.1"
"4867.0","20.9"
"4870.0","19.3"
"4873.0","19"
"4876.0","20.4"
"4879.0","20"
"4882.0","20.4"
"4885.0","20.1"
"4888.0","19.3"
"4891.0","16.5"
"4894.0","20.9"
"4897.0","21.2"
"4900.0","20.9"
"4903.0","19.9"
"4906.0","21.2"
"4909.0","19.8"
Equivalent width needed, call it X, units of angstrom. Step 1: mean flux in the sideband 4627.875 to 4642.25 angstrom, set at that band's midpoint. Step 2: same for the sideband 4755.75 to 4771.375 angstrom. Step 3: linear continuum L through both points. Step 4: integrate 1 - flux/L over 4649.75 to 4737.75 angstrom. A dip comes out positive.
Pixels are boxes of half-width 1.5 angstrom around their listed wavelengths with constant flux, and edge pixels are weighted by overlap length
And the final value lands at 0.5 angstrom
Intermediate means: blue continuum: 20.5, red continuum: 20.4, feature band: 20.3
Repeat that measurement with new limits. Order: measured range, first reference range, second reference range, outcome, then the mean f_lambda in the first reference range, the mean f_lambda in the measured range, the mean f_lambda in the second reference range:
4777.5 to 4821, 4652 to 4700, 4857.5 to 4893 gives -2.9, 20.3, 20.9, 19.1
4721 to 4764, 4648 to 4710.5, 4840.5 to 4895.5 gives -1.7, 20.1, 20.8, 19.7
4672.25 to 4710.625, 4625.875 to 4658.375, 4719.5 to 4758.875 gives 0.8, 20.2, 20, 20.8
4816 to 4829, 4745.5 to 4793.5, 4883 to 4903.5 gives -0.4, 20.7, 20.9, 19.8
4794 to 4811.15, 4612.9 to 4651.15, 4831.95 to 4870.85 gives -0.7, 20.4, 21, 20.1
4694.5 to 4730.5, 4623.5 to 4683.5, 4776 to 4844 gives 0.2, 20.3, 20.4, 20.9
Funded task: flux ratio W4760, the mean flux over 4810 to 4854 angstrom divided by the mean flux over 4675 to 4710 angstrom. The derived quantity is 1.05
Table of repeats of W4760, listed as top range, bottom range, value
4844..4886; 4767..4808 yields 0.95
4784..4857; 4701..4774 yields 1.02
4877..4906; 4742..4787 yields 0.97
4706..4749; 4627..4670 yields 1.02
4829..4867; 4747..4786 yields 0.97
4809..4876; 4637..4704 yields 1.01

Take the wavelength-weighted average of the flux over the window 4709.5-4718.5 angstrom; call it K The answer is 20.6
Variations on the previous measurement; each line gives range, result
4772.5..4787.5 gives 20.8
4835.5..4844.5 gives 20.8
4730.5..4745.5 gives 20.5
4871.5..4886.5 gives 20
